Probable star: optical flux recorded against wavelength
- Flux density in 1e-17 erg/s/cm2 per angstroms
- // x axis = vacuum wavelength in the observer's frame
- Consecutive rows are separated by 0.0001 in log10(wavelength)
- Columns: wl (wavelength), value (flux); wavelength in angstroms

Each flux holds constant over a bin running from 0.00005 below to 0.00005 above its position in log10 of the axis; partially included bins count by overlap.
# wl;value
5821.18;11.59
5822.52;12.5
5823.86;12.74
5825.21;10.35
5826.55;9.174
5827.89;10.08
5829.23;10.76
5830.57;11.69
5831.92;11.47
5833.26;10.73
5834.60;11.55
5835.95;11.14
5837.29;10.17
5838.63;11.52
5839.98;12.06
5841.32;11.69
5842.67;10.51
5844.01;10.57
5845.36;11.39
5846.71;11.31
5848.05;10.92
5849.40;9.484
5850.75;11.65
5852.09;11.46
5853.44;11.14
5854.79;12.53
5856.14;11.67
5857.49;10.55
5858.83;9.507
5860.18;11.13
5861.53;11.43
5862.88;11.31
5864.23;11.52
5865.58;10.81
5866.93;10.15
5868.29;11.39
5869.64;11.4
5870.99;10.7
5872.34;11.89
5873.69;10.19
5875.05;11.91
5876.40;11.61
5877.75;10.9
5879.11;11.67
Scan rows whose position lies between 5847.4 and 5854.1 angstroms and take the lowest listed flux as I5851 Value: 9.484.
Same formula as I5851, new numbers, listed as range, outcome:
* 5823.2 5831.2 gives 9.174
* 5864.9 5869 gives 10.15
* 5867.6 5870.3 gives 11.39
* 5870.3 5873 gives 10.7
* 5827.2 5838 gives 10.08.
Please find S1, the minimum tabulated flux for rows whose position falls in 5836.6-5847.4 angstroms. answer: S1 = 10.17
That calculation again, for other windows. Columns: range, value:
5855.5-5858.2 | 10.55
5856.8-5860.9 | 9.507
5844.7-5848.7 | 10.92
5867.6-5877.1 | 10.19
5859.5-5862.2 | 11.13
